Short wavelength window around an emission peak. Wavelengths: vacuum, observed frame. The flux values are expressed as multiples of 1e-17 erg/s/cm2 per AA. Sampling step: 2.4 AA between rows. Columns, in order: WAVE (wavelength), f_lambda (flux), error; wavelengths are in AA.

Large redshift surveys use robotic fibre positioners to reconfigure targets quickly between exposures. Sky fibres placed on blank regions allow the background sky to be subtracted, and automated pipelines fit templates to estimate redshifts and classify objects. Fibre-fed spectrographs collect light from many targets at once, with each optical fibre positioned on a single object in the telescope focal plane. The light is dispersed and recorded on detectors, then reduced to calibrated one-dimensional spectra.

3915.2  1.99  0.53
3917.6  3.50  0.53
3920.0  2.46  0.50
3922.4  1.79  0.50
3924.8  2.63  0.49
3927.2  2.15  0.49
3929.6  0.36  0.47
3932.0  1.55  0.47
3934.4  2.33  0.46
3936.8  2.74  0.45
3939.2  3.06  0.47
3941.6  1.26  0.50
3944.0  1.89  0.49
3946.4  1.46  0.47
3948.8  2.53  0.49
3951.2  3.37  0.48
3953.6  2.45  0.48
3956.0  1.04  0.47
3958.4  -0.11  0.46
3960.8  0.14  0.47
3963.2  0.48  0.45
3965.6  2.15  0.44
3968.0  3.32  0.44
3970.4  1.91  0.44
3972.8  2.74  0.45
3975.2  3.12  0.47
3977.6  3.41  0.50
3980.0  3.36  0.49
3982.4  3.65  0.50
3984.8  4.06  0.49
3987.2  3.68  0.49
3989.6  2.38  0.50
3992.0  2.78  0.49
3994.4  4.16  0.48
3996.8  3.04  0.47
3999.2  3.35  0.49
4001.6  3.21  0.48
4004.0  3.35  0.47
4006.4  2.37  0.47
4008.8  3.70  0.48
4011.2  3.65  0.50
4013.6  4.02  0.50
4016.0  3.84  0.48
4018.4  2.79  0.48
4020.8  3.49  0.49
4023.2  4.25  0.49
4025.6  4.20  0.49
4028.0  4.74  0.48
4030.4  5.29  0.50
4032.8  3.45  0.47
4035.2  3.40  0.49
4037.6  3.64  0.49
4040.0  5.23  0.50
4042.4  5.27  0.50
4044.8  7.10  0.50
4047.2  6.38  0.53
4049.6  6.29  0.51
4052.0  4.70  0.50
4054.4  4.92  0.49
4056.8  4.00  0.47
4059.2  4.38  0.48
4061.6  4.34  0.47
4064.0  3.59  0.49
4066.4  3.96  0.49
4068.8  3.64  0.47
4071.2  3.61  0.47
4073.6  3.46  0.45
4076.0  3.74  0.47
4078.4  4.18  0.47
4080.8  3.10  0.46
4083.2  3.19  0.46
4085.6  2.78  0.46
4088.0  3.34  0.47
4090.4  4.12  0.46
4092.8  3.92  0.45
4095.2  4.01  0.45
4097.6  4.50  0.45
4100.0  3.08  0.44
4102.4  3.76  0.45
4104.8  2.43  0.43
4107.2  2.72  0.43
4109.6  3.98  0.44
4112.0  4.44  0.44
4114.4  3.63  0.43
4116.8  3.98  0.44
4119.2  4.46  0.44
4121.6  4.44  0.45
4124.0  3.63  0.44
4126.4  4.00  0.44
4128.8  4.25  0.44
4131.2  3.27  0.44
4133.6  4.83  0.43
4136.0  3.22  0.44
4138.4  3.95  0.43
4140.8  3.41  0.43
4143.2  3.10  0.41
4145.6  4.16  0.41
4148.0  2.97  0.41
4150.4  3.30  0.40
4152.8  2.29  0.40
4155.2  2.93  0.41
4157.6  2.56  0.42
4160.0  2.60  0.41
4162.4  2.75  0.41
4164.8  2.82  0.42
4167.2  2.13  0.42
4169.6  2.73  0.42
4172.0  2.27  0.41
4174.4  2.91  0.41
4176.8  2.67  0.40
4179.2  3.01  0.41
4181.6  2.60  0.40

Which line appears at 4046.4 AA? Ly-alpha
